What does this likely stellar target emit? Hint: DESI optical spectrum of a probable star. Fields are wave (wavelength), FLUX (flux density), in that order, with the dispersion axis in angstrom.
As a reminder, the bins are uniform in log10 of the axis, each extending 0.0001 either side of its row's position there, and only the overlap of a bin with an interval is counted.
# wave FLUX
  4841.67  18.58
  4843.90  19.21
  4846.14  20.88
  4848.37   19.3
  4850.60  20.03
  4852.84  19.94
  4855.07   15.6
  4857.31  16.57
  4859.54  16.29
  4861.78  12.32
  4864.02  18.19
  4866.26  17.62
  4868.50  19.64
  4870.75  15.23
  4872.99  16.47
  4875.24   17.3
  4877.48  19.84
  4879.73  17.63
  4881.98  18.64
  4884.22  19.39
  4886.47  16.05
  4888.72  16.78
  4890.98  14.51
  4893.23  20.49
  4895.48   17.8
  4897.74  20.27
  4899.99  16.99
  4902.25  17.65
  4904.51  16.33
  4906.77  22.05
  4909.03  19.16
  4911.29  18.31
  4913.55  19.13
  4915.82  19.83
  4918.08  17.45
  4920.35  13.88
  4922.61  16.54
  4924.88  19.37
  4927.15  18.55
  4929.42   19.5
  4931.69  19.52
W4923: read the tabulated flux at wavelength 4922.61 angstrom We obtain 16.54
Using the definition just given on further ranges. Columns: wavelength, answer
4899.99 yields 16.99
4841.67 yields 18.58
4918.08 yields 17.45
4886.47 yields 16.05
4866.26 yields 17.62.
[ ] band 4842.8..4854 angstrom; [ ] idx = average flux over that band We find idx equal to 19.8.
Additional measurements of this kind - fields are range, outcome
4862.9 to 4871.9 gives 17.7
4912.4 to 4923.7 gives 17.4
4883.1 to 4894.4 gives 17.5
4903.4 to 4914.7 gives 19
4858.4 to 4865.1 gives 15.6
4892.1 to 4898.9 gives 19.5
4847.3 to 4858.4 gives 18.3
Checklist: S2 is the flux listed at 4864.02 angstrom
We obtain 18.19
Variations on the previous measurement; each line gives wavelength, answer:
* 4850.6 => 20.03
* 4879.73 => 17.63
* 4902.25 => 17.65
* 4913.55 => 19.13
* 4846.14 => 20.88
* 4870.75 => 15.23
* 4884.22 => 19.39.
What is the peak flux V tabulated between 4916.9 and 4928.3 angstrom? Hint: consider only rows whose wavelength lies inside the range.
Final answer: 19.37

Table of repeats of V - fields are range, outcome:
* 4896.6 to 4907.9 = 22.05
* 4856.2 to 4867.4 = 18.19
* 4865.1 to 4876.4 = 19.64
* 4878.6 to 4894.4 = 20.49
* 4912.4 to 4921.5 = 19.83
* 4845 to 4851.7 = 20.88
